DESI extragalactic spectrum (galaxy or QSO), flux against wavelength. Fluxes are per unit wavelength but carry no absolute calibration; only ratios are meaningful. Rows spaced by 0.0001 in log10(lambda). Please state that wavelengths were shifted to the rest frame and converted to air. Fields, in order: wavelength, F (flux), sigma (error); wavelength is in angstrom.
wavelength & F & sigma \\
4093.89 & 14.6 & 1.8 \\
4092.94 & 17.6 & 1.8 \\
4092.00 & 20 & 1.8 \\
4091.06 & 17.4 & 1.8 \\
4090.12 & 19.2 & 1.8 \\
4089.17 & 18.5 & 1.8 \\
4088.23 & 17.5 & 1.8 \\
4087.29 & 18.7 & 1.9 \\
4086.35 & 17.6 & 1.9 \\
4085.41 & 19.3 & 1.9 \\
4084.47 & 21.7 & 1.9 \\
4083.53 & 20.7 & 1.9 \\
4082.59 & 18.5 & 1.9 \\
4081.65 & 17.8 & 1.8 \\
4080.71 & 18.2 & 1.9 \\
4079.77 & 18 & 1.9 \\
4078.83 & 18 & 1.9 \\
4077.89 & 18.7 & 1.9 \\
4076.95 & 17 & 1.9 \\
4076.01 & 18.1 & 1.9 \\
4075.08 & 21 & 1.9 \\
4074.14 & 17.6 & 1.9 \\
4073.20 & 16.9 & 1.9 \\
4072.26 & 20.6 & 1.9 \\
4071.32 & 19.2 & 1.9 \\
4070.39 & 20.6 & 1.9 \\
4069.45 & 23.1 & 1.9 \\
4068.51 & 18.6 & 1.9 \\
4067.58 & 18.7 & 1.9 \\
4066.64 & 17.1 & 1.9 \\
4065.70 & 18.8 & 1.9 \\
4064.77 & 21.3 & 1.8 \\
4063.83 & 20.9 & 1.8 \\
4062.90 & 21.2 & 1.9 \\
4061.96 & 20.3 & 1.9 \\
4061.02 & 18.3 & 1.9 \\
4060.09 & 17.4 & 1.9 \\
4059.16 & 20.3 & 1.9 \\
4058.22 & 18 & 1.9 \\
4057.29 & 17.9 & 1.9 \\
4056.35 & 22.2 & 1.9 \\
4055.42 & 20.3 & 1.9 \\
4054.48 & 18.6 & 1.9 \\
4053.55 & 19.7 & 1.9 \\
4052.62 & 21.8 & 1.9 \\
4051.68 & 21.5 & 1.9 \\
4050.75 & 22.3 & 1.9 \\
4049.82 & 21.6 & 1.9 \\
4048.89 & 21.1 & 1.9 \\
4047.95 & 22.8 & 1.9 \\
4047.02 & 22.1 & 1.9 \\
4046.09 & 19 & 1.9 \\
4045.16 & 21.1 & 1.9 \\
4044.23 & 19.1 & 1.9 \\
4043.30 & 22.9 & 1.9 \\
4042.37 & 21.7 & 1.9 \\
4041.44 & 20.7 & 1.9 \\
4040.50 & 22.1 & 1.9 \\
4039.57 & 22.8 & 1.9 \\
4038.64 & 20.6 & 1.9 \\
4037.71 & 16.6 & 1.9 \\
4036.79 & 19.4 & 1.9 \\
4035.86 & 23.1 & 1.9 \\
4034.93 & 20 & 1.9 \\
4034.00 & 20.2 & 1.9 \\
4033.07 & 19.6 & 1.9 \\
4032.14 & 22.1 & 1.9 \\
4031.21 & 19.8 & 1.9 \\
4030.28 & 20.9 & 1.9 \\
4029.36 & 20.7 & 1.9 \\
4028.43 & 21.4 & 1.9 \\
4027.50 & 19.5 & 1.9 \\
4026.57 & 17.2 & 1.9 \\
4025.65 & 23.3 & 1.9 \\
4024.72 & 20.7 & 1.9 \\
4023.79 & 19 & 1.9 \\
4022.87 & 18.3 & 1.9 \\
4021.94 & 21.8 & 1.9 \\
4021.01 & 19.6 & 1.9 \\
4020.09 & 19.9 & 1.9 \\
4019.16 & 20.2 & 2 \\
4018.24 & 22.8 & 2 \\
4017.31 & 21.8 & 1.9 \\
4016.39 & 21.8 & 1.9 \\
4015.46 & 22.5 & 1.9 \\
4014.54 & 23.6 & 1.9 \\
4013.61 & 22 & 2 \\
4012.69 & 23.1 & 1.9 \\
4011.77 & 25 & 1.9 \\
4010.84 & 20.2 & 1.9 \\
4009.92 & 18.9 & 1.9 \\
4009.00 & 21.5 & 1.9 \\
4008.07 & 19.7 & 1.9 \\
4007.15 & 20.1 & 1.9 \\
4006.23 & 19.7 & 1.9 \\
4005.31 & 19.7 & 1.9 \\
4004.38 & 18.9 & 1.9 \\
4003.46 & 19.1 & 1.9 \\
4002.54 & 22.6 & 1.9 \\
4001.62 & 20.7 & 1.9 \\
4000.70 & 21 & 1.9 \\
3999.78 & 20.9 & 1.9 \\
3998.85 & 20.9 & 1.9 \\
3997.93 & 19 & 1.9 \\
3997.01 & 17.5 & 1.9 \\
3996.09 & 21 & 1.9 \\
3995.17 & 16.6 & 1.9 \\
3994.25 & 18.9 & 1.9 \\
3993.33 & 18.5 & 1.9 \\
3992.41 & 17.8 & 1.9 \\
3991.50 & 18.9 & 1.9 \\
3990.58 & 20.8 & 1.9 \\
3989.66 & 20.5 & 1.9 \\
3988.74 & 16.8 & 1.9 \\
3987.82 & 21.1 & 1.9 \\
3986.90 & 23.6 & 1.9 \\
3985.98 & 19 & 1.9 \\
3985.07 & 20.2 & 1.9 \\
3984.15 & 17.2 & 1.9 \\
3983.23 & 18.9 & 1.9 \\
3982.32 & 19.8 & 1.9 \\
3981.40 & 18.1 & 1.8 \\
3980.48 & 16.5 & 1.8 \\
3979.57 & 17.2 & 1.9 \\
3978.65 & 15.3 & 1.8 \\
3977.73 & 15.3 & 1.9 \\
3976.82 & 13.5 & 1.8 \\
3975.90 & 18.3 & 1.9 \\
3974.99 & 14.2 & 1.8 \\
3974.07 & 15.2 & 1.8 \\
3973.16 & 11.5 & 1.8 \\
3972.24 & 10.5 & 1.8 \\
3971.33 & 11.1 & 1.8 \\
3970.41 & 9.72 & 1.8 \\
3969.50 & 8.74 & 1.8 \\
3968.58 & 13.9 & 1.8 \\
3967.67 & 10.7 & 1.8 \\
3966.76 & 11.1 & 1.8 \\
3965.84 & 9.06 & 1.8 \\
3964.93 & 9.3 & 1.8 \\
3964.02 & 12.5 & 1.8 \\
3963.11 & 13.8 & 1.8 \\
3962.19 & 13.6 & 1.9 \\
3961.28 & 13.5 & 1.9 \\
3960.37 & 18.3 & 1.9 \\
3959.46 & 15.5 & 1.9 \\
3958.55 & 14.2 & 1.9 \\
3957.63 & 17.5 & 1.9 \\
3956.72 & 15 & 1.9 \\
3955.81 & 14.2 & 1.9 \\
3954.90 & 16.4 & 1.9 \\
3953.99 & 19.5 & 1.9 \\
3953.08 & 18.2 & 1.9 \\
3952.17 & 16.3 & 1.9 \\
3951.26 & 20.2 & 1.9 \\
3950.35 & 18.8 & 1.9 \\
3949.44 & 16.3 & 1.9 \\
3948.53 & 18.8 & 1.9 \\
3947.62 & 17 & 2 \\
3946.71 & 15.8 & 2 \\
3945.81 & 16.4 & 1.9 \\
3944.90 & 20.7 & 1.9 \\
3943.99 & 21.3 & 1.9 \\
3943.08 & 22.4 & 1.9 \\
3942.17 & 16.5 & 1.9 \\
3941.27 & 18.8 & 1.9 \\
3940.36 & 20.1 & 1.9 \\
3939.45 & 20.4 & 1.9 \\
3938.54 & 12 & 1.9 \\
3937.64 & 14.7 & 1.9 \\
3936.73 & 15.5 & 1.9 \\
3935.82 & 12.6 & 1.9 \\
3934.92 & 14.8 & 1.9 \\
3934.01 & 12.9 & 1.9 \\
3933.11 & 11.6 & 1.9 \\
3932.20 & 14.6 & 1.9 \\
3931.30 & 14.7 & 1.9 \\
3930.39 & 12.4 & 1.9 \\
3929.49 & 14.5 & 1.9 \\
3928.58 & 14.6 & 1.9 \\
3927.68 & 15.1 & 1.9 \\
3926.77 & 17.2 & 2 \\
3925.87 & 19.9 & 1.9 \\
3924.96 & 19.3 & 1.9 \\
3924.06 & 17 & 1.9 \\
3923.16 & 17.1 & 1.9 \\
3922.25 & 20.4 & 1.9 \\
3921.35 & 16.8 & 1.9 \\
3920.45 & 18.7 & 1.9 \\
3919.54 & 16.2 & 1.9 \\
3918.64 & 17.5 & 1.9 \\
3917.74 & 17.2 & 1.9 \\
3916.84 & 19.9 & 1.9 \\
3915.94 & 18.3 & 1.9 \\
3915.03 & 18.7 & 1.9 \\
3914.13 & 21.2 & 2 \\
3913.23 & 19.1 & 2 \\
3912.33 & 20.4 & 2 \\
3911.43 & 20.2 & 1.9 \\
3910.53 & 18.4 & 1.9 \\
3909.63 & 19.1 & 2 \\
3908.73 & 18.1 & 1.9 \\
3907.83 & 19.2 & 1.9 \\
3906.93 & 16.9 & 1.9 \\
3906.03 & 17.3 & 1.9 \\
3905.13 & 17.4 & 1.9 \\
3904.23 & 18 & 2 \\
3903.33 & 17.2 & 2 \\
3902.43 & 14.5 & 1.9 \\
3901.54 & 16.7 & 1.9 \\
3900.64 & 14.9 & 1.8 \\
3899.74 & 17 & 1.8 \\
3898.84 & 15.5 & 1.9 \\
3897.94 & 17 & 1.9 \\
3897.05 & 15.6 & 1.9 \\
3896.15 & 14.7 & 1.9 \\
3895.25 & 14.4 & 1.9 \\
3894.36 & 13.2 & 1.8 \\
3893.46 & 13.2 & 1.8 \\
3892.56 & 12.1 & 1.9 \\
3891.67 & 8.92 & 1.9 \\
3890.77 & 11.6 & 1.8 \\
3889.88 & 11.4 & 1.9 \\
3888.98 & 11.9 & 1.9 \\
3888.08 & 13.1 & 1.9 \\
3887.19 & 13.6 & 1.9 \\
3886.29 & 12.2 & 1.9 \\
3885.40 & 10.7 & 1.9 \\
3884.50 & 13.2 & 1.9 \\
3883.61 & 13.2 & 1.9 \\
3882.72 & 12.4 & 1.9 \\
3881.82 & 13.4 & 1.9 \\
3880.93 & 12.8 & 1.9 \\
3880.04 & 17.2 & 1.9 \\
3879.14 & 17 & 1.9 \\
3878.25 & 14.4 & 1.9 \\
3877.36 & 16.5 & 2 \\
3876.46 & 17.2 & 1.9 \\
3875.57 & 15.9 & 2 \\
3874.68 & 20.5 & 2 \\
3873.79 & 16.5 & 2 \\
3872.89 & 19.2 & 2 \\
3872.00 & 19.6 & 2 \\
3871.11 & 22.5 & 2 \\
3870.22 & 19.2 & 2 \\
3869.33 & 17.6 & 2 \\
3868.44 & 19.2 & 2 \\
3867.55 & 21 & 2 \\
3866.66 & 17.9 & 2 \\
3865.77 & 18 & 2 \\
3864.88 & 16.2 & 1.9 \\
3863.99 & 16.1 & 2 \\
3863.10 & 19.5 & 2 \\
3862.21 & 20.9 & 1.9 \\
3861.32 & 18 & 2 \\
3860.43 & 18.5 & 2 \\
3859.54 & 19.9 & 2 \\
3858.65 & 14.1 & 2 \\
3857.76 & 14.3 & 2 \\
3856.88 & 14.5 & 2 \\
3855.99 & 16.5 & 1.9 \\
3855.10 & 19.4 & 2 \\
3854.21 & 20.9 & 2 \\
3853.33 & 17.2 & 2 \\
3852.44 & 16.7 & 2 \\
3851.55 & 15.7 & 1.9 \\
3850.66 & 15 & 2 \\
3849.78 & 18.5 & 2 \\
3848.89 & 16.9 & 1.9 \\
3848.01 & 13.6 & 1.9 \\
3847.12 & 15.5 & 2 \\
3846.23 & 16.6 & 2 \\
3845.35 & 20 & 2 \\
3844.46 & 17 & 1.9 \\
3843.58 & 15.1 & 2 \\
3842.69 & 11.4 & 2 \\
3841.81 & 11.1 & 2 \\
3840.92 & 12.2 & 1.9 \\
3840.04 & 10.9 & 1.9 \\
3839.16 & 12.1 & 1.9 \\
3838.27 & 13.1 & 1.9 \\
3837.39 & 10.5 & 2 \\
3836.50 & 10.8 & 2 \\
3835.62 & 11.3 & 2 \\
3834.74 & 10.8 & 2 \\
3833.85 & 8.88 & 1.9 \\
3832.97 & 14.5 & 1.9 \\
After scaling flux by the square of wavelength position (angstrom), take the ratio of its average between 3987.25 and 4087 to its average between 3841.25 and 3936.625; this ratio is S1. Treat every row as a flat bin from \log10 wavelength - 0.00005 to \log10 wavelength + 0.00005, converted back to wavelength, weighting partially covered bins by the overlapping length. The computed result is 1.33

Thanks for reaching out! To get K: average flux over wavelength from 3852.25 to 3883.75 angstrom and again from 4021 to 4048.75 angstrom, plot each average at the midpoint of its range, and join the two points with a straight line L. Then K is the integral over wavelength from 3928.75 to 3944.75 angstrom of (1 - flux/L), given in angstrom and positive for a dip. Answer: 2.38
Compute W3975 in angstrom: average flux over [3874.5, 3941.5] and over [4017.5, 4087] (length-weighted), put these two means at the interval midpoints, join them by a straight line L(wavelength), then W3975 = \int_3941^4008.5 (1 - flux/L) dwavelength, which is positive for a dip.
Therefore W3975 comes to 3.0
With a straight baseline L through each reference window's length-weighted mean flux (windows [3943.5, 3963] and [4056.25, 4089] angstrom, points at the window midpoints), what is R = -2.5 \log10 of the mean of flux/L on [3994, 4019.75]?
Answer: -0.16 mag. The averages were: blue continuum 17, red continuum 19.1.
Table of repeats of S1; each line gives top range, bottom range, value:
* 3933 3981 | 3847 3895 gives 1.00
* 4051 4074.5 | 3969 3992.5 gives 1.24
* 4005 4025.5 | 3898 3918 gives 1.24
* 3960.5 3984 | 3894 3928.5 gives 0.81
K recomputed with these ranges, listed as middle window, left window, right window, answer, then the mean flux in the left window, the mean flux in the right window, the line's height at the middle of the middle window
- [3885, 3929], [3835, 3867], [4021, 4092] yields 1.4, 15.7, 19.9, 16.8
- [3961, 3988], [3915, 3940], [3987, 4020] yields 6.0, 16.2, 20.4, 18.8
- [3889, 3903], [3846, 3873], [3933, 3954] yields 2.8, 17.7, 17.2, 17.5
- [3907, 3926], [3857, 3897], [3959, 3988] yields -4.1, 15.7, 14.8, 15.4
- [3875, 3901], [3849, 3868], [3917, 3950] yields 4.9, 17.5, 16.8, 17.2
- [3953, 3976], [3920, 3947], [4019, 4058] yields 5.5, 16.6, 20.6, 17.8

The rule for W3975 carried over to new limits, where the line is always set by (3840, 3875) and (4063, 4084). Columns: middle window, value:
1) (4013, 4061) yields -4.9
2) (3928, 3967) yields 4.8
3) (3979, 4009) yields -1.7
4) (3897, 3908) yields 0.5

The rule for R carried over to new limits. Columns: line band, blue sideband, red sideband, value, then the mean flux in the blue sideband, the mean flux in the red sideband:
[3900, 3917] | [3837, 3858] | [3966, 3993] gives -0.17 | 15.2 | 16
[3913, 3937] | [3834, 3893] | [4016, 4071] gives 0.04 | 15.4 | 20.4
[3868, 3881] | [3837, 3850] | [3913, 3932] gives -0.16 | 14.2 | 17.4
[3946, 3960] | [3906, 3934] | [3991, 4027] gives 0.10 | 17.4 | 20.4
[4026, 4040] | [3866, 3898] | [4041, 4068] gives -0.03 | 15.3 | 20.3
